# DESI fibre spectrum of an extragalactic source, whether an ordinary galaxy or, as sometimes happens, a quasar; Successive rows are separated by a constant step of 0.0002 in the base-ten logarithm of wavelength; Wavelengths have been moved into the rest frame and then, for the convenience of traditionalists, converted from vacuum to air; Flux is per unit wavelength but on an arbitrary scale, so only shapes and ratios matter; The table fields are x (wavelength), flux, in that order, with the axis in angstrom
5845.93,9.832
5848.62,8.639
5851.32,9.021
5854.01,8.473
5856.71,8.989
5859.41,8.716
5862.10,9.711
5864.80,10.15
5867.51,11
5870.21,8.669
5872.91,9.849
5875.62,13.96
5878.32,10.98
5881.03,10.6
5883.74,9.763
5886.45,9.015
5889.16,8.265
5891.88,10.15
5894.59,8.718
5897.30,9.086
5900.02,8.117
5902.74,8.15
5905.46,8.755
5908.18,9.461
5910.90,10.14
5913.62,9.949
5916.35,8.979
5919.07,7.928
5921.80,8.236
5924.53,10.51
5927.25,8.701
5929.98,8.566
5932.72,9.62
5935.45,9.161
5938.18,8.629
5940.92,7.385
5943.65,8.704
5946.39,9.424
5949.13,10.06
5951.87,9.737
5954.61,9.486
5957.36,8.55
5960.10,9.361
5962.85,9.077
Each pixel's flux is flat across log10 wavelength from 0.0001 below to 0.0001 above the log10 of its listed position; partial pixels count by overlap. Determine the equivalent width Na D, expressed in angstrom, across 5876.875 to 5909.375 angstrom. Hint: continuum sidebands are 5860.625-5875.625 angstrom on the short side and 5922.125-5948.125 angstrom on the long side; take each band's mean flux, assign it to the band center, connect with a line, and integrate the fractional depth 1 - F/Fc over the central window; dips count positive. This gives 1.7 angstrom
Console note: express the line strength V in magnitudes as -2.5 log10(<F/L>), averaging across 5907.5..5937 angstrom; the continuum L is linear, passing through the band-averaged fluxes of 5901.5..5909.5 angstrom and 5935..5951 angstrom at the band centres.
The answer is -0.04 mag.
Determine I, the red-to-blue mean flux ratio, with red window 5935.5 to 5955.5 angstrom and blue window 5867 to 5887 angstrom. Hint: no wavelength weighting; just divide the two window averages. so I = 0.86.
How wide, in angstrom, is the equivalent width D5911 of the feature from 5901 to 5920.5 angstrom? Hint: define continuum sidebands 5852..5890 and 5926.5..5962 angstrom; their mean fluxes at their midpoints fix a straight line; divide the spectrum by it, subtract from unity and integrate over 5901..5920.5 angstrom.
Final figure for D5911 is 0.8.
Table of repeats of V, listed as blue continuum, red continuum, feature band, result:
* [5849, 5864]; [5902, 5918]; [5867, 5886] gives -0.166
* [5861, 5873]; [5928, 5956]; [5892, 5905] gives 0.101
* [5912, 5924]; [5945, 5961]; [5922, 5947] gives 0.029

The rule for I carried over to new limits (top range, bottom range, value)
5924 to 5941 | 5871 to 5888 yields 0.85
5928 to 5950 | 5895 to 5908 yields 1.03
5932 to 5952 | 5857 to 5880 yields 0.88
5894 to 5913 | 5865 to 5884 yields 0.84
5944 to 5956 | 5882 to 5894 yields 1.03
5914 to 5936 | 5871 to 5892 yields 0.87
